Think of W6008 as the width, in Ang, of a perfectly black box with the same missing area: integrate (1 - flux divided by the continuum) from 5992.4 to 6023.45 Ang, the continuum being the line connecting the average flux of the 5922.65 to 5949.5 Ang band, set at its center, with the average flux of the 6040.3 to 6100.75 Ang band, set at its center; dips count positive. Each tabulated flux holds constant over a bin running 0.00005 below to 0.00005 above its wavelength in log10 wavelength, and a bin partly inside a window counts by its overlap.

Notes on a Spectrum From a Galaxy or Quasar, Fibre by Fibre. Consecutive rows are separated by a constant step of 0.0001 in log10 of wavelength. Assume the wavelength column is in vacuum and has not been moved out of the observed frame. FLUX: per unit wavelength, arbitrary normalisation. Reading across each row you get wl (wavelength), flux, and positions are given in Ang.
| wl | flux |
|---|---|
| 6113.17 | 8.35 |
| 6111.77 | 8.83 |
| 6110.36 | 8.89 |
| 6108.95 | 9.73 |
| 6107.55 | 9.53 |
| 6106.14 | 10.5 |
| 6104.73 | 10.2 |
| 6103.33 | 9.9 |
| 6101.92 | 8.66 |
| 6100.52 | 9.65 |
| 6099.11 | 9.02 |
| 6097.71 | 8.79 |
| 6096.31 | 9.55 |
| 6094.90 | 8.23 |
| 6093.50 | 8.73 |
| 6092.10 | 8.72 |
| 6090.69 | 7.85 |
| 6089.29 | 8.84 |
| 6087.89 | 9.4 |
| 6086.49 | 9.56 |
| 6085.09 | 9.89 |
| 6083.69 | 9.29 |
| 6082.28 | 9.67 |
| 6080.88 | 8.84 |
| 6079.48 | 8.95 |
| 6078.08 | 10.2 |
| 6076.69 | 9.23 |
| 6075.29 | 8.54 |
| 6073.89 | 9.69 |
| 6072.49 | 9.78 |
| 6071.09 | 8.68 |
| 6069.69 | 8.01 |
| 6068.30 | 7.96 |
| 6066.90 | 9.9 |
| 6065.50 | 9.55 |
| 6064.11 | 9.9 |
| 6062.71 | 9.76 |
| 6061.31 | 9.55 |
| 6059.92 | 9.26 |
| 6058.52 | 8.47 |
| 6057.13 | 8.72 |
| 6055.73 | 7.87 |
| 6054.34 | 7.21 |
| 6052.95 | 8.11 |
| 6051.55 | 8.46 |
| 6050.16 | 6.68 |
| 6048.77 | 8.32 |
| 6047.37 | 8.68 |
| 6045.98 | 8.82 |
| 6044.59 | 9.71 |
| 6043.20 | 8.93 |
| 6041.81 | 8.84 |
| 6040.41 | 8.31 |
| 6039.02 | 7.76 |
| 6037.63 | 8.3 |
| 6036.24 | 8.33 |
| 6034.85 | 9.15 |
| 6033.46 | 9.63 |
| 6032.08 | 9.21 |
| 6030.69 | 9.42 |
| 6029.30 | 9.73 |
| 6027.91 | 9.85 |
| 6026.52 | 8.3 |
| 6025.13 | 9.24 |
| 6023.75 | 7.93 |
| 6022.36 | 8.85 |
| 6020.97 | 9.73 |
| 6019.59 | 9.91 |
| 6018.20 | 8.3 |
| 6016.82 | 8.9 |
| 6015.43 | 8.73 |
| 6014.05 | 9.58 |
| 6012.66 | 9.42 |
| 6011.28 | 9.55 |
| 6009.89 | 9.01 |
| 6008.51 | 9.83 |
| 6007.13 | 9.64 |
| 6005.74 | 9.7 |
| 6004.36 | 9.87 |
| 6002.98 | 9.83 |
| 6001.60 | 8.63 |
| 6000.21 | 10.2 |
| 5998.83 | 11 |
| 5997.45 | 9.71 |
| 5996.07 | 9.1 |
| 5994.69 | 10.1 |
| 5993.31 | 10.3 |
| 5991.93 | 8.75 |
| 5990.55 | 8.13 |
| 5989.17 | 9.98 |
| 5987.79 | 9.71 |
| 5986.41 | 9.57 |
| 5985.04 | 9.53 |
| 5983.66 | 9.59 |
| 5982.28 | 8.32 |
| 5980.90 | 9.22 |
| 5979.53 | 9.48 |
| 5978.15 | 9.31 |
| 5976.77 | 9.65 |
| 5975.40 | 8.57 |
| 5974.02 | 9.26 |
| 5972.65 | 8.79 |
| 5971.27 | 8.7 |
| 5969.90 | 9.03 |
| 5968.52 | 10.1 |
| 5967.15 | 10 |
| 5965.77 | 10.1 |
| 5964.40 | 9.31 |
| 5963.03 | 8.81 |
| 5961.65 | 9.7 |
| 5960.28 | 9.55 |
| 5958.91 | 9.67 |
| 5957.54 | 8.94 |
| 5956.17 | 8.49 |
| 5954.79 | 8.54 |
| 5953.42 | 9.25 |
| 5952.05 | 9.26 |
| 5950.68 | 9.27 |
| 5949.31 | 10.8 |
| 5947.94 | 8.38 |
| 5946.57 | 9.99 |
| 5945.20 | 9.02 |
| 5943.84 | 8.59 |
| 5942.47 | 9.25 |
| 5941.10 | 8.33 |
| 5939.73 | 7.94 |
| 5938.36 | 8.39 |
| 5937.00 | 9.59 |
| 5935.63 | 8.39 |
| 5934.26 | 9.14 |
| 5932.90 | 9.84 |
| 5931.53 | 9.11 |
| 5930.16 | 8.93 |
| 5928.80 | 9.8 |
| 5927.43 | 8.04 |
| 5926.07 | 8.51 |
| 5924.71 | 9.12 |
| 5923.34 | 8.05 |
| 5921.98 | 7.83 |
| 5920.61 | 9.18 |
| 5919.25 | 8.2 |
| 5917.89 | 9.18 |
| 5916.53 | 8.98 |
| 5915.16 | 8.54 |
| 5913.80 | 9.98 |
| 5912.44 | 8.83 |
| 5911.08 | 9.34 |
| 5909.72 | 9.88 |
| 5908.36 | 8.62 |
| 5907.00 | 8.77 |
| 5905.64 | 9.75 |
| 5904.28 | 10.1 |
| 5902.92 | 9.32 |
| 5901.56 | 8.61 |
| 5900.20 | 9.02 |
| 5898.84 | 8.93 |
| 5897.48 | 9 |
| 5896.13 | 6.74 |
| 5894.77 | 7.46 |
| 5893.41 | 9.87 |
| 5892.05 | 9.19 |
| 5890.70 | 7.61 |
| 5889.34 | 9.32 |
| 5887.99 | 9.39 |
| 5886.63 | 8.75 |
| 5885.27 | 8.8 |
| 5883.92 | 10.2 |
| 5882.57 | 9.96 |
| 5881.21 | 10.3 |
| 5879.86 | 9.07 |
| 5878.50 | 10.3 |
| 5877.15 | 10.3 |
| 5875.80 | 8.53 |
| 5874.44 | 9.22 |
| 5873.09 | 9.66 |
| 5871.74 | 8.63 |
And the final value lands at -2.1 Ang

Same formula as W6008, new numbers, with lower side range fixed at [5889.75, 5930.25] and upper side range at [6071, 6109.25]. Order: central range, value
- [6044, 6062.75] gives 1.4 Ang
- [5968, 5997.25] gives -0.9 Ang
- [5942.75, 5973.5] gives -1.1 Ang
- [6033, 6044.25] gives 0.6 Ang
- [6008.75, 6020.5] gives -0.1 Ang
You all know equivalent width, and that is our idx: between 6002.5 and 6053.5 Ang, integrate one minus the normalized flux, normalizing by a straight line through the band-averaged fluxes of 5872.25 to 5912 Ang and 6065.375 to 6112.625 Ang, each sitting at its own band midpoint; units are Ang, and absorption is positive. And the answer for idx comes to 1.10 Ang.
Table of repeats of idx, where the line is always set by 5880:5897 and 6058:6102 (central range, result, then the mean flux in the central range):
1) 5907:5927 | 0.3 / 8.86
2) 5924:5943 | 0.3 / 8.88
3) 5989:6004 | -0.9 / 9.6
